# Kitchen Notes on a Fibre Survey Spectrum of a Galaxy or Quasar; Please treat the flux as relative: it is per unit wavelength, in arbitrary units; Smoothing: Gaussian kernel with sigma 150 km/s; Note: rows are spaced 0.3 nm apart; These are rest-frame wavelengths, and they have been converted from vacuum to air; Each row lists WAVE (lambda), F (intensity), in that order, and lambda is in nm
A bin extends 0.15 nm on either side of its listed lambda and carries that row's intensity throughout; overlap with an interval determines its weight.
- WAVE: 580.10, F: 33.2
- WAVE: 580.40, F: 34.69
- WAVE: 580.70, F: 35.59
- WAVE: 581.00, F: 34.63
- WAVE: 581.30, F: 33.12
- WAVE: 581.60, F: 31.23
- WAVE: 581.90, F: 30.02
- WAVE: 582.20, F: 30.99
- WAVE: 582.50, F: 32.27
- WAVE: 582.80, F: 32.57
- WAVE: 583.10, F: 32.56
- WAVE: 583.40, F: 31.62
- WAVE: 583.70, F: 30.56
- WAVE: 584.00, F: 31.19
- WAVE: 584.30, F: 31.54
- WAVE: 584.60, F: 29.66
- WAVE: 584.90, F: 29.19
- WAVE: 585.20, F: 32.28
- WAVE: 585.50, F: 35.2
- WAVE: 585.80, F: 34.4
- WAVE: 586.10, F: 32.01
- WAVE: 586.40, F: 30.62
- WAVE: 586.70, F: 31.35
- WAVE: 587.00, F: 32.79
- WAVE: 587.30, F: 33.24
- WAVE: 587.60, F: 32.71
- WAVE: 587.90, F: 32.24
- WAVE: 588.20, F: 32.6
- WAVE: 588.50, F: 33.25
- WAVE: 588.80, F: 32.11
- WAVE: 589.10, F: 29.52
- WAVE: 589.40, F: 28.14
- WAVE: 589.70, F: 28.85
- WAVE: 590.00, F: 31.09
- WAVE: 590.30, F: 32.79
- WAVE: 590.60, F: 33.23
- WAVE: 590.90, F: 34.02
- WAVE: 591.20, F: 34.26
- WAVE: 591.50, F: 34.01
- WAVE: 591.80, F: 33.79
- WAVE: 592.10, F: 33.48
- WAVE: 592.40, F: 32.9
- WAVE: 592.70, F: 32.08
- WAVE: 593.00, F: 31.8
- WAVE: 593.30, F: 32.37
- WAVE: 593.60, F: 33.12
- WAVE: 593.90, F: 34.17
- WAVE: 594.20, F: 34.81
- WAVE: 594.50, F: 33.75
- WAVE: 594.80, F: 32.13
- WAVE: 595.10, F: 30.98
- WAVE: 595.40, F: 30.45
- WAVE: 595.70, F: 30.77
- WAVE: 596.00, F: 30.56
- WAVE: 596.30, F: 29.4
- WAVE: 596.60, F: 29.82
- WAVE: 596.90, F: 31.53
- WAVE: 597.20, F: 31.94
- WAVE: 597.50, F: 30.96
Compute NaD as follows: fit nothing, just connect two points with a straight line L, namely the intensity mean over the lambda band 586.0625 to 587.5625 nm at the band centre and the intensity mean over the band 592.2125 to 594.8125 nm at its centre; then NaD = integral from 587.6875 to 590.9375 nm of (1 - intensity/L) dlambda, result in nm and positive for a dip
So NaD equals 0.087 nm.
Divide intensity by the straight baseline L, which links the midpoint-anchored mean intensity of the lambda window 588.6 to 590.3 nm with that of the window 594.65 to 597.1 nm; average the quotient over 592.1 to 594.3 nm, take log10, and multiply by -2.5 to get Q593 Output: -0.085 mag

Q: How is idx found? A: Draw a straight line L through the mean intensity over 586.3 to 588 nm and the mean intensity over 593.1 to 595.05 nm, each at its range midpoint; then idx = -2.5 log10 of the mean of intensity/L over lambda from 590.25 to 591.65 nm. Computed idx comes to -0.031 mag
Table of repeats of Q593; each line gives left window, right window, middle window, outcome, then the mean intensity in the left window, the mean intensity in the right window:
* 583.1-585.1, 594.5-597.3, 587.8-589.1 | -0.046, 30.8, 31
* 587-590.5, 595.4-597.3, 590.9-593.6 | -0.068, 31.6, 30.6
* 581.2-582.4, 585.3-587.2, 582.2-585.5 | 0.016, 31.3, 32.7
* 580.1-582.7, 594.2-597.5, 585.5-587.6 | -0.011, 32.8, 31.3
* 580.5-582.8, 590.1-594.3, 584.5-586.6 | 0.030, 32.6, 33.3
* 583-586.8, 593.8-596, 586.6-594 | -0.013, 31.7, 32.3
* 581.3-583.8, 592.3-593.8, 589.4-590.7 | 0.041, 31.6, 32.5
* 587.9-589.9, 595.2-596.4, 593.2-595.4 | -0.083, 30.9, 30.4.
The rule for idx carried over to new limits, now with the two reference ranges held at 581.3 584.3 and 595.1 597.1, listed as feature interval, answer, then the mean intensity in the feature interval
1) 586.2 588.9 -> -0.04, 32.3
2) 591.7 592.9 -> -0.07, 33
